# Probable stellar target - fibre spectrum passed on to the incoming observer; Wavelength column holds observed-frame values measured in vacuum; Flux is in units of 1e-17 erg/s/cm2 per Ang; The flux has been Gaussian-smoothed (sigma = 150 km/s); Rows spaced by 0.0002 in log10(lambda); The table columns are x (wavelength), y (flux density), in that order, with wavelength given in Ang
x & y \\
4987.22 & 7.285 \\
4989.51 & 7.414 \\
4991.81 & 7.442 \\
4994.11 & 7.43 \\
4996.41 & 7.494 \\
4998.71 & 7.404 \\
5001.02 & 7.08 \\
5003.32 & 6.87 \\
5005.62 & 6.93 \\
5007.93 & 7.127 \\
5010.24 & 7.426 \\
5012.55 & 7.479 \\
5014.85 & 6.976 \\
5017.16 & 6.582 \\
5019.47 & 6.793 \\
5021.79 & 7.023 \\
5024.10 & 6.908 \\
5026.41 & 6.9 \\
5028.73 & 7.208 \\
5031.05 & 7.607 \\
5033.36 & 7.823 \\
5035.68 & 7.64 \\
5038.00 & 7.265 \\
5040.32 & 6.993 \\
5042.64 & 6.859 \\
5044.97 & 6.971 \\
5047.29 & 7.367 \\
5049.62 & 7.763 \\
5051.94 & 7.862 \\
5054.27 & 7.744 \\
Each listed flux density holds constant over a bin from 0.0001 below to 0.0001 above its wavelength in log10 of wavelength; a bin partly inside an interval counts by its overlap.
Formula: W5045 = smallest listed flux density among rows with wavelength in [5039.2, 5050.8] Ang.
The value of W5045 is 6.859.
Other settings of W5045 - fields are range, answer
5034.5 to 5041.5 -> 6.993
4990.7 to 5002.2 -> 7.08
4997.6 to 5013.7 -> 6.87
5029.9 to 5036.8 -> 7.607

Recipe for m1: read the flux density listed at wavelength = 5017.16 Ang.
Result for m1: 6.582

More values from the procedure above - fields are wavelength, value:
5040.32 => 6.993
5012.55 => 7.479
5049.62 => 7.763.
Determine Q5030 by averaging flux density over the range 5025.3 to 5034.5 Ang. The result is 7.39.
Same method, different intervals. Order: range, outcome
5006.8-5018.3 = 7.12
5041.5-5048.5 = 7.06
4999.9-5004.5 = 6.99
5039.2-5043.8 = 6.93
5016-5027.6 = 6.84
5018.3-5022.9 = 6.9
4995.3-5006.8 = 7.15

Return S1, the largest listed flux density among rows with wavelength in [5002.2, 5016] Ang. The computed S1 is 7.479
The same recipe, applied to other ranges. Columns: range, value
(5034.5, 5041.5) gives 7.64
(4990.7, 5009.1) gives 7.494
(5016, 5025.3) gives 7.023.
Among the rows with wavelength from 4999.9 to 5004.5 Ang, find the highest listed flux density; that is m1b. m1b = 7.08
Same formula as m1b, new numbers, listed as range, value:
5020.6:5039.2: 7.823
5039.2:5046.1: 6.993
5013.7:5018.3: 6.976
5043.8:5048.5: 7.367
